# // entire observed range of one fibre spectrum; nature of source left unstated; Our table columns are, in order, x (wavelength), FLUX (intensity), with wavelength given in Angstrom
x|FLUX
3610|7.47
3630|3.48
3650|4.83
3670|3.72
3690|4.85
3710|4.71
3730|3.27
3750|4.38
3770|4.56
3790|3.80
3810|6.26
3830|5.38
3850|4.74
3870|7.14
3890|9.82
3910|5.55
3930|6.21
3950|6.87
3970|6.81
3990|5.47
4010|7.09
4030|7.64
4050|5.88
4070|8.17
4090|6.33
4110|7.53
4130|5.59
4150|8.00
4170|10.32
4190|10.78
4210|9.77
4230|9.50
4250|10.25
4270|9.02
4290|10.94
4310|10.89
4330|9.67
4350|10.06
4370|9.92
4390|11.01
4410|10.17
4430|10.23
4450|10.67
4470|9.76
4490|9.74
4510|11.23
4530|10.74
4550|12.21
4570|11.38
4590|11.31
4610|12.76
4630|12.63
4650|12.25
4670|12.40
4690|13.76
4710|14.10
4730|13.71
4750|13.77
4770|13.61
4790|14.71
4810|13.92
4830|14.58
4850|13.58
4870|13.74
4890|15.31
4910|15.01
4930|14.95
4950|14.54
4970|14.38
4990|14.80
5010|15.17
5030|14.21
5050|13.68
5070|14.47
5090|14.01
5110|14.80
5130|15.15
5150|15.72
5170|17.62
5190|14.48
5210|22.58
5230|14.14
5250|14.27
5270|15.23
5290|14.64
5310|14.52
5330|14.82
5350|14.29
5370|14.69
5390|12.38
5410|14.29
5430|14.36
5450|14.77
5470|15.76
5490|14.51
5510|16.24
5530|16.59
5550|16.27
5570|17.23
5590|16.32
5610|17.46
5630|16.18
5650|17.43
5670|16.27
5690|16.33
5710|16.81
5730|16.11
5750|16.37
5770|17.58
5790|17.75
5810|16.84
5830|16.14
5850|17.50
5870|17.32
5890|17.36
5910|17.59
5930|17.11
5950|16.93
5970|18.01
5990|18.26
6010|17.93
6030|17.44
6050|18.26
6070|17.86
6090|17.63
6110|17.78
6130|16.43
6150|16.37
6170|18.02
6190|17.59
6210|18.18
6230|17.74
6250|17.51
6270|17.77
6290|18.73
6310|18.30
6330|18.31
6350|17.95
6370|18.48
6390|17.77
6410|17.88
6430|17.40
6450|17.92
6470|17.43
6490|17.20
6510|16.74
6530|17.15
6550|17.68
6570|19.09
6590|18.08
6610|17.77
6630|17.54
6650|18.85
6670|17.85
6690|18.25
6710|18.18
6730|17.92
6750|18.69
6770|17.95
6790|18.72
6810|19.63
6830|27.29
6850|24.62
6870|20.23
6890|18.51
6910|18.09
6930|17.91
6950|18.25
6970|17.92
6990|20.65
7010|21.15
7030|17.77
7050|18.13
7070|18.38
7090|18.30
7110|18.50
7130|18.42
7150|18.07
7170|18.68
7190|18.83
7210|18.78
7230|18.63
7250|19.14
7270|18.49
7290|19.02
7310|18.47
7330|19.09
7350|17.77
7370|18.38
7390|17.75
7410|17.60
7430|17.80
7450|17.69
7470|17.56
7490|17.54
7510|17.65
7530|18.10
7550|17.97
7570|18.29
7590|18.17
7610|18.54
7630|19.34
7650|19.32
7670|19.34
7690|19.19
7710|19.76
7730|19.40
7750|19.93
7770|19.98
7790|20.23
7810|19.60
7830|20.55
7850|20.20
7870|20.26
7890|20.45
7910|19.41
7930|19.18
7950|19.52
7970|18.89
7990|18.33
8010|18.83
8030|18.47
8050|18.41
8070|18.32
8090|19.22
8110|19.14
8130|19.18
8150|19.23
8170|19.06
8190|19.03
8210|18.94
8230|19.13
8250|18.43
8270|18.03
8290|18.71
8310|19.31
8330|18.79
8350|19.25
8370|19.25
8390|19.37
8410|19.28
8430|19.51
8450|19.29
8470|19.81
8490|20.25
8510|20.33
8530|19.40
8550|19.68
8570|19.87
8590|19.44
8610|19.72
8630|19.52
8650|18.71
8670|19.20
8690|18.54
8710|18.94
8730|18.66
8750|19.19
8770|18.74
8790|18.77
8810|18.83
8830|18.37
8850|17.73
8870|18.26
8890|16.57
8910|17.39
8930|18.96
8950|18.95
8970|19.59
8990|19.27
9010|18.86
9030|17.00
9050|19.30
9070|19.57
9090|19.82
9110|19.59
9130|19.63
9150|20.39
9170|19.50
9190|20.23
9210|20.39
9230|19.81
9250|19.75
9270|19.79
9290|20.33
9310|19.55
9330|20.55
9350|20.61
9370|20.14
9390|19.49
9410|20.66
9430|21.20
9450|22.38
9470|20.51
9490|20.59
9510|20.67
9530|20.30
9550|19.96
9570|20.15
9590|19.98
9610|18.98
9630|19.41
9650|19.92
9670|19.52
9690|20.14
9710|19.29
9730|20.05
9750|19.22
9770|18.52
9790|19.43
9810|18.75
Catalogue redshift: 0.04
